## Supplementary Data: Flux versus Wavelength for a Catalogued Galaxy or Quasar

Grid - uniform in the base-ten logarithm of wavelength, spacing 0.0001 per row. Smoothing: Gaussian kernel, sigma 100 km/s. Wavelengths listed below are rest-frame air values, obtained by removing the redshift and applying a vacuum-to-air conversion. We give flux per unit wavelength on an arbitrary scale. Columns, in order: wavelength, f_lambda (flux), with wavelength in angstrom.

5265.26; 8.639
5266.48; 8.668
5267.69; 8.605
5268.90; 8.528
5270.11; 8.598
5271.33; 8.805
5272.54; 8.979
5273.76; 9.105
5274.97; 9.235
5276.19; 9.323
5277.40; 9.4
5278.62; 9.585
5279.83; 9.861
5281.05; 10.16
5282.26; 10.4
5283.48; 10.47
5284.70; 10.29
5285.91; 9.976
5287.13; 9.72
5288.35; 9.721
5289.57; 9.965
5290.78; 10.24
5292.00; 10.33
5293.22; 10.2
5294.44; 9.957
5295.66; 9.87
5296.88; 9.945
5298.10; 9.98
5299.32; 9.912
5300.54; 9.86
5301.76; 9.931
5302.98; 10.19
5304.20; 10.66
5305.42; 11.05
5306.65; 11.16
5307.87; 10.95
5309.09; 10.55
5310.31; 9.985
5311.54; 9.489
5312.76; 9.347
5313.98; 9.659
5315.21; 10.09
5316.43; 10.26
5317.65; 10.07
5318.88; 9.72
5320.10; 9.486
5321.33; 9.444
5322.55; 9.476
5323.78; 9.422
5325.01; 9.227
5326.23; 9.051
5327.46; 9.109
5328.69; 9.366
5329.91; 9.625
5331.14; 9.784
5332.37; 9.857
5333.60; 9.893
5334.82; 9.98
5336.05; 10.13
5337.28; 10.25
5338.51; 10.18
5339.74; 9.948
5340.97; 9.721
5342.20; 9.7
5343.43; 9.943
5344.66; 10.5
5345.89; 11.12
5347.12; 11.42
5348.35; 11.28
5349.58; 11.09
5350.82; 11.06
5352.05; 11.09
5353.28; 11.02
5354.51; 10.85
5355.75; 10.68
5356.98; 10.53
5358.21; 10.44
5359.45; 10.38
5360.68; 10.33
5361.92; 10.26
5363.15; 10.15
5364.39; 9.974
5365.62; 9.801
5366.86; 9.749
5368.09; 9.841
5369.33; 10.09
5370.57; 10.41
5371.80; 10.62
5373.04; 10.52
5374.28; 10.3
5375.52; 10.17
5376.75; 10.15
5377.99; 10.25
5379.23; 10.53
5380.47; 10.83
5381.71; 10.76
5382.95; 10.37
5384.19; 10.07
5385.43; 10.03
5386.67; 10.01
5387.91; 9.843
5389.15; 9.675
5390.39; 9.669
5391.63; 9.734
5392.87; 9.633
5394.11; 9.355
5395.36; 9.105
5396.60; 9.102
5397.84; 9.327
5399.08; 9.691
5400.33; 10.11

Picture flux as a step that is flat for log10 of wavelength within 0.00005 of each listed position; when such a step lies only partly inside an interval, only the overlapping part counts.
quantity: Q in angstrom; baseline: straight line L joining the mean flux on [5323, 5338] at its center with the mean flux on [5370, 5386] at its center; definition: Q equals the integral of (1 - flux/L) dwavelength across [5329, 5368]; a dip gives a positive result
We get -1.6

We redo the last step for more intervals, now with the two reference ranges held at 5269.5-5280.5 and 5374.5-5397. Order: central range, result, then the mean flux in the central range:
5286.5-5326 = -2.4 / 9.99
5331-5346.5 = -0.7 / 10.1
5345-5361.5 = -1.9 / 10.9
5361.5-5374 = -0.4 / 10.1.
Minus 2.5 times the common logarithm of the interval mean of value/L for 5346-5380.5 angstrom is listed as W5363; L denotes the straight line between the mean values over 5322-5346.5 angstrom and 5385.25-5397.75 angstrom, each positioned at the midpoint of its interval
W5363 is -0.085 mag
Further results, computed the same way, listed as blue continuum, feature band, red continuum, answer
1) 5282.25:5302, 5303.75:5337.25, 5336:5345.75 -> 0.02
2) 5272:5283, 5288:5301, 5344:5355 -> -0.01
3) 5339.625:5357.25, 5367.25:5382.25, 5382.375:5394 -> -0.02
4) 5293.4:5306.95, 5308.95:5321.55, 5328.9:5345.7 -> 0.03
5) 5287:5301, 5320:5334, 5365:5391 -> 0.07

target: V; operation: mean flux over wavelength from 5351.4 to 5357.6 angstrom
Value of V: 10.8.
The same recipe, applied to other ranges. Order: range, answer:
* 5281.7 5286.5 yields 10.3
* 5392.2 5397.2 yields 9.3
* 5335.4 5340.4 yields 10.1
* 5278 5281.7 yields 9.88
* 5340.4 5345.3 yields 9.98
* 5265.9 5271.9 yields 8.64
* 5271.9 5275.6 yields 9.1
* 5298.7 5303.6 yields 9.98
